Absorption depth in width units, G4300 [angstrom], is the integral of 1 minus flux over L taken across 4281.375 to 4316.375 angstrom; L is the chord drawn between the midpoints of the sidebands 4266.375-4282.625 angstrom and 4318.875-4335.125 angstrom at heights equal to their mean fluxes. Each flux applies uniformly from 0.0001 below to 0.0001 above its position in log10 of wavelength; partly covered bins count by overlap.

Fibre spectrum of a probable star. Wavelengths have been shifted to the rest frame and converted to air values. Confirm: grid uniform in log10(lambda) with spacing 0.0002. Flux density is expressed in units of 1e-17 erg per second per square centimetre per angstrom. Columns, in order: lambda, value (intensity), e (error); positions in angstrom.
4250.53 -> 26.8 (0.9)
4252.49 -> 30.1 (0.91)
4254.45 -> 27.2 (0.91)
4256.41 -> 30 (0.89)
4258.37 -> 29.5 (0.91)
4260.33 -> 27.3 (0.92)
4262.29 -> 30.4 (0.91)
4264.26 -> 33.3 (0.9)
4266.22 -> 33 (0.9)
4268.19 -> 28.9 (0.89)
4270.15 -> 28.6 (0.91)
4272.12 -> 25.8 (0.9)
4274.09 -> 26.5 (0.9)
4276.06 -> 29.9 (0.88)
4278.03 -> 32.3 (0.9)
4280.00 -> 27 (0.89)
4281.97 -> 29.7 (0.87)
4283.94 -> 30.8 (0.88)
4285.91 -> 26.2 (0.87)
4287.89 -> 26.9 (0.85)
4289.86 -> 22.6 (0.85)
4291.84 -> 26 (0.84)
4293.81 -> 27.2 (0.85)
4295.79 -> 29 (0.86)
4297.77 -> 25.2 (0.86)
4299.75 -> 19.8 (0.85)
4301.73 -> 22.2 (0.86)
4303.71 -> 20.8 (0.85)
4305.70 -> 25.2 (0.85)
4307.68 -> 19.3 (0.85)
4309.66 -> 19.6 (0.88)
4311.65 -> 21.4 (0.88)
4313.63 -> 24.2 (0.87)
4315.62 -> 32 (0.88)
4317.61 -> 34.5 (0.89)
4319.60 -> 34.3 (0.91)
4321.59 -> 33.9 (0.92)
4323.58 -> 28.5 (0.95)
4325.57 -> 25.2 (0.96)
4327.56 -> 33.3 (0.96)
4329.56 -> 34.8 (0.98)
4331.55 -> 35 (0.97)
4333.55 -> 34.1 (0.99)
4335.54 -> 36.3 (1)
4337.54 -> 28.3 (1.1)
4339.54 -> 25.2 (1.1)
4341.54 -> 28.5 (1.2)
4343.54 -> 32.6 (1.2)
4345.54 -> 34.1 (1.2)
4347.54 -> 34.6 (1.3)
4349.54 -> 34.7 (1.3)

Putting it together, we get 6.5 angstrom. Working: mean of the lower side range 28.8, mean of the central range 24.8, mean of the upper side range 32.5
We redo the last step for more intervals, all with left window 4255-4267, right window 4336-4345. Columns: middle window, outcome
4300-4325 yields 3.0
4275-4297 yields 1.6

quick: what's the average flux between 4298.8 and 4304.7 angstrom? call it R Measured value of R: 20.9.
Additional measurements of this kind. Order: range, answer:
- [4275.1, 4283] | 29.7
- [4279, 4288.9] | 28.1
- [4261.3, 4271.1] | 30.8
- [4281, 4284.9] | 30.3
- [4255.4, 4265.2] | 30.1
